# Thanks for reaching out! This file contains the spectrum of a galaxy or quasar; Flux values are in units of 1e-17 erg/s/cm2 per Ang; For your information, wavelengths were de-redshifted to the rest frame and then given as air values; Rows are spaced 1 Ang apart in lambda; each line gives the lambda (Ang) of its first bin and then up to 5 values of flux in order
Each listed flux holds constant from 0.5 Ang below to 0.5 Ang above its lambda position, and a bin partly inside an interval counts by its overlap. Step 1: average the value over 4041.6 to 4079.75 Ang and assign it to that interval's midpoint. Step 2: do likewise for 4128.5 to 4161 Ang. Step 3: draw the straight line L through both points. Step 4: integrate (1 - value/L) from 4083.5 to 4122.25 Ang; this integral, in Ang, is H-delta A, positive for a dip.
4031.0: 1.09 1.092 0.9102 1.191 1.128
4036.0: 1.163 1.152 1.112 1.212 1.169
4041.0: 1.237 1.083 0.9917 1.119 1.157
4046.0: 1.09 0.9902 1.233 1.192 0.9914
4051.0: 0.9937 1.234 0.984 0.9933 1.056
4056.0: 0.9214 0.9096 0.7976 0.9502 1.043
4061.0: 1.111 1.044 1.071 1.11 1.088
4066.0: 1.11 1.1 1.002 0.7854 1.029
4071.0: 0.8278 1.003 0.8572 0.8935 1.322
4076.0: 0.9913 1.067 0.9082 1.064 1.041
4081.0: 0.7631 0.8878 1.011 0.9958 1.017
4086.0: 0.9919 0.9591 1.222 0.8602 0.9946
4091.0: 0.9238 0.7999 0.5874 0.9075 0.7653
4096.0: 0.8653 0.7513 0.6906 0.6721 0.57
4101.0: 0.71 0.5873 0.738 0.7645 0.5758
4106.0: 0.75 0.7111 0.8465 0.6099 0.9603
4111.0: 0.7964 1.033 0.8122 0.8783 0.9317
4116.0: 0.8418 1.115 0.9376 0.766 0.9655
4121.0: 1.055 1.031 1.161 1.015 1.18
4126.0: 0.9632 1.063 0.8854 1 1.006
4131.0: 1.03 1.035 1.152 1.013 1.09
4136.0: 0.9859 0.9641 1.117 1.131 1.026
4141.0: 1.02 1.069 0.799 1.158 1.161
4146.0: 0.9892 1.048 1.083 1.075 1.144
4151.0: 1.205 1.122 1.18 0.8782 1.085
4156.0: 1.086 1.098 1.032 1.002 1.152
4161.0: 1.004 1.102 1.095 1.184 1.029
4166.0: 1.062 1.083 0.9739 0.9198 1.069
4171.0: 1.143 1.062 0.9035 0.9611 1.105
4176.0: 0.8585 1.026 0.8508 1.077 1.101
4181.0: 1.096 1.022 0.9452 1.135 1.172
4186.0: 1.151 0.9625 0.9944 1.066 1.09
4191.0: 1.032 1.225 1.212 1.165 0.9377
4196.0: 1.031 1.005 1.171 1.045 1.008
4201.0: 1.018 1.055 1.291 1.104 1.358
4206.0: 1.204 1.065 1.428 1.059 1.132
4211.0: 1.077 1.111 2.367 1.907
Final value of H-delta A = 7.41 Ang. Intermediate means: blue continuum 1.03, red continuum 1.06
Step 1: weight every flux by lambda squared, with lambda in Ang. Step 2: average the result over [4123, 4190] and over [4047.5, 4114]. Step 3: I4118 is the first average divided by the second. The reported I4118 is 1.18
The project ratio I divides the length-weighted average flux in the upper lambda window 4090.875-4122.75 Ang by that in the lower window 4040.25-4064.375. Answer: 0.77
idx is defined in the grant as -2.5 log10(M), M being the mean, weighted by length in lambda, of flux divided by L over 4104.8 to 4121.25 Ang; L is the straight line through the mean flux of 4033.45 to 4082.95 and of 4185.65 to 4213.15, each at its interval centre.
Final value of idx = 0.25 mag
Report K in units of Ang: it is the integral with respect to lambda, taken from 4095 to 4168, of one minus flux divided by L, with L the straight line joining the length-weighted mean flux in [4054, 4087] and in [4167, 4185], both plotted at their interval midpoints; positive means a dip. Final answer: 3.1 Ang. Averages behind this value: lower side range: 0.992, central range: 0.967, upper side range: 1.02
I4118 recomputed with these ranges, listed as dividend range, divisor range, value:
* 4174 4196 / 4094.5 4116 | 1.43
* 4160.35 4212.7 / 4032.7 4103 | 1.17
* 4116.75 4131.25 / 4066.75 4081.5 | 1.06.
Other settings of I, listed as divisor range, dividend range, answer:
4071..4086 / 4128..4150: 1.06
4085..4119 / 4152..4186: 1.27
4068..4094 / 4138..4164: 1.13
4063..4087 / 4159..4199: 1.06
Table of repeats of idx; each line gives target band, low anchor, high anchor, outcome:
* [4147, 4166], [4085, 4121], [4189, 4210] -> -0.10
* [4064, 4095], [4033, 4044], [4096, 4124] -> -0.01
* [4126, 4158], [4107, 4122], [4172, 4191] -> -0.11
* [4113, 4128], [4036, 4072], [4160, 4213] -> 0.09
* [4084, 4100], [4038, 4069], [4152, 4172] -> 0.23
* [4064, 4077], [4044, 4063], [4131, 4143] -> 0.04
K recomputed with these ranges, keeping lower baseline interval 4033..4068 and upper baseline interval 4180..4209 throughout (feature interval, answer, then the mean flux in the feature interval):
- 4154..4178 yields 1.36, 1.04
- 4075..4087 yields 1.03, 0.99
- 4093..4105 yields 4.08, 0.717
